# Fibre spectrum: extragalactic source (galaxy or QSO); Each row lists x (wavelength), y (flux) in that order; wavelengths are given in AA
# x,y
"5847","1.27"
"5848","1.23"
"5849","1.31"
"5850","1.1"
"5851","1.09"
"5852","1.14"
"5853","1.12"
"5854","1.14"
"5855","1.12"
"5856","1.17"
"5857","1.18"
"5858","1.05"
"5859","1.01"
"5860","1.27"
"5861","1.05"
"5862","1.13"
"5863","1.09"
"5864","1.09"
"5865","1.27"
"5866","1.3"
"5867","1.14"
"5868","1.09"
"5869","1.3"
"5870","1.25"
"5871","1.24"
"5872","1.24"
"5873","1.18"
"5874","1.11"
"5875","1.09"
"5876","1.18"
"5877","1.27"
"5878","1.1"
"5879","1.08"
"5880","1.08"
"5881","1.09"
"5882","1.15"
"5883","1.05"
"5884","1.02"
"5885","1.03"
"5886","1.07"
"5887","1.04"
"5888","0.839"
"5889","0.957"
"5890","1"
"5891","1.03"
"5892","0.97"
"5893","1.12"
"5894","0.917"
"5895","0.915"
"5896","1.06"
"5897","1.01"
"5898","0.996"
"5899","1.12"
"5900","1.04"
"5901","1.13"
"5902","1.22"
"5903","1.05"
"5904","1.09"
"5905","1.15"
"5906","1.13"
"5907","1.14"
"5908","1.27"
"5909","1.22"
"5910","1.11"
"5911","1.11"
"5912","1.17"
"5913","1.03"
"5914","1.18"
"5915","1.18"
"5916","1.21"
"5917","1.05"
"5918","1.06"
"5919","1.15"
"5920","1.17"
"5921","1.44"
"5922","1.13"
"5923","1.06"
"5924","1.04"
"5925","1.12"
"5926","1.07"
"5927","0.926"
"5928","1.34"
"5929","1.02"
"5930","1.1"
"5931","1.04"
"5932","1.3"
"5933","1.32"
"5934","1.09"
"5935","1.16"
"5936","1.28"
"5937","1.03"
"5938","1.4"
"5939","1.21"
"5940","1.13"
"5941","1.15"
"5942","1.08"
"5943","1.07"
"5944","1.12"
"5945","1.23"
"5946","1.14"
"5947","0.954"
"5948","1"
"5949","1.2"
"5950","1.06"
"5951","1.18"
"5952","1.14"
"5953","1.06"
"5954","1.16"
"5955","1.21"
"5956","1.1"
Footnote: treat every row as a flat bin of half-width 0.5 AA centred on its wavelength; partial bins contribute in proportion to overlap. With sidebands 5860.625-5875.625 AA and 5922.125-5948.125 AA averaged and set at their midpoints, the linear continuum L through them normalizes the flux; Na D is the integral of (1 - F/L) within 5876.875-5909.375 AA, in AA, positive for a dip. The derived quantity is 2.5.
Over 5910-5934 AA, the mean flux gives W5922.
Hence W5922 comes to 1.14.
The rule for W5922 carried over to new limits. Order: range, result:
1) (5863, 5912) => 1.11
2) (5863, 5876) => 1.19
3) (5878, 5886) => 1.07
